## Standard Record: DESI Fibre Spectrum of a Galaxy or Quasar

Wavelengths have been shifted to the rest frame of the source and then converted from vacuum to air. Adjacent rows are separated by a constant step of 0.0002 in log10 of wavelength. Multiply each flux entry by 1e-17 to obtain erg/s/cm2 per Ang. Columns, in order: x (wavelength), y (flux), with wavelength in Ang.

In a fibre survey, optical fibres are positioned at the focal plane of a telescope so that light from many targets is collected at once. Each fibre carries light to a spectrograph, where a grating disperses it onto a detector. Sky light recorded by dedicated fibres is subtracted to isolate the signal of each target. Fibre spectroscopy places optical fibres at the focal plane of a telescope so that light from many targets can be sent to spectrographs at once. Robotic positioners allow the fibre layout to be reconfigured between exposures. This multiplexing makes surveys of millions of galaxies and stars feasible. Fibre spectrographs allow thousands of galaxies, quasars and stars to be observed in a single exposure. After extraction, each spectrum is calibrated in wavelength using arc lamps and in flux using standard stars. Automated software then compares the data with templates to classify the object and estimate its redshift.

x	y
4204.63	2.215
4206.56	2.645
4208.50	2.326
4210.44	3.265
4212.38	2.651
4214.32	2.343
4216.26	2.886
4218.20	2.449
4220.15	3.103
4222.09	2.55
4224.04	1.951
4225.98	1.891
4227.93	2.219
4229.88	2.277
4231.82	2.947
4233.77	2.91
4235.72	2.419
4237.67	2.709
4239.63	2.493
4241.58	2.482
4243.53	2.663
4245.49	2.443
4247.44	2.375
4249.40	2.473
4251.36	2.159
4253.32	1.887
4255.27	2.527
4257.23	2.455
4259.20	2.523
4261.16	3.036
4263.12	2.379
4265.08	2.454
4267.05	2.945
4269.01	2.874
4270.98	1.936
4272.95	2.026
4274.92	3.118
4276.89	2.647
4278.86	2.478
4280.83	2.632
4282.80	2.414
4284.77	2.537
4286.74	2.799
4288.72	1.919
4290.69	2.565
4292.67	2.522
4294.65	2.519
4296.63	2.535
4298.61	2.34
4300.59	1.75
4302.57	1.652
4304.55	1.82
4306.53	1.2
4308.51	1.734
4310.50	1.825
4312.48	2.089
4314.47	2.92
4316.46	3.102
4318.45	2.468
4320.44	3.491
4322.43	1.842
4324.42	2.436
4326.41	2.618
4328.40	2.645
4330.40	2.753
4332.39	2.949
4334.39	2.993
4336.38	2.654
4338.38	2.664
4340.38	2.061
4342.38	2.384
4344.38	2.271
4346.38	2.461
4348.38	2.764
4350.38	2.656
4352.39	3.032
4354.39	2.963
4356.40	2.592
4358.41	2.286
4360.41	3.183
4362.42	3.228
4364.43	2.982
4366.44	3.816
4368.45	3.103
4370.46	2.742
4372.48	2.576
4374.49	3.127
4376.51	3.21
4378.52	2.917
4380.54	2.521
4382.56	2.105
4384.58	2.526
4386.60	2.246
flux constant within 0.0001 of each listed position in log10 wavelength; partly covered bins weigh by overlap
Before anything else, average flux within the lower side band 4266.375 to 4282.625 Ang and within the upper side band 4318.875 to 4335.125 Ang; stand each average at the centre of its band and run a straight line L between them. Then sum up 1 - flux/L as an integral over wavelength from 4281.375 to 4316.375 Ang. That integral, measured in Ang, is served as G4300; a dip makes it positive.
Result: 5.5 Ang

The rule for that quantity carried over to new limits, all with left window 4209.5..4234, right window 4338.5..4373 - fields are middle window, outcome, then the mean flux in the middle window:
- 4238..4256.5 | 1.4 Ang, 2.4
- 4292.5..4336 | 5.4 Ang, 2.37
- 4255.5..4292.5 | 1.4 Ang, 2.54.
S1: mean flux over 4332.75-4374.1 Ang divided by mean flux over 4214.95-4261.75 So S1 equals 1.12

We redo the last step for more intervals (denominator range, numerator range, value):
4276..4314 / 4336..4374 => 1.25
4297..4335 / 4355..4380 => 1.27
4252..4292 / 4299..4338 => 0.95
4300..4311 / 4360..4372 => 1.90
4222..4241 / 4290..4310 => 0.84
